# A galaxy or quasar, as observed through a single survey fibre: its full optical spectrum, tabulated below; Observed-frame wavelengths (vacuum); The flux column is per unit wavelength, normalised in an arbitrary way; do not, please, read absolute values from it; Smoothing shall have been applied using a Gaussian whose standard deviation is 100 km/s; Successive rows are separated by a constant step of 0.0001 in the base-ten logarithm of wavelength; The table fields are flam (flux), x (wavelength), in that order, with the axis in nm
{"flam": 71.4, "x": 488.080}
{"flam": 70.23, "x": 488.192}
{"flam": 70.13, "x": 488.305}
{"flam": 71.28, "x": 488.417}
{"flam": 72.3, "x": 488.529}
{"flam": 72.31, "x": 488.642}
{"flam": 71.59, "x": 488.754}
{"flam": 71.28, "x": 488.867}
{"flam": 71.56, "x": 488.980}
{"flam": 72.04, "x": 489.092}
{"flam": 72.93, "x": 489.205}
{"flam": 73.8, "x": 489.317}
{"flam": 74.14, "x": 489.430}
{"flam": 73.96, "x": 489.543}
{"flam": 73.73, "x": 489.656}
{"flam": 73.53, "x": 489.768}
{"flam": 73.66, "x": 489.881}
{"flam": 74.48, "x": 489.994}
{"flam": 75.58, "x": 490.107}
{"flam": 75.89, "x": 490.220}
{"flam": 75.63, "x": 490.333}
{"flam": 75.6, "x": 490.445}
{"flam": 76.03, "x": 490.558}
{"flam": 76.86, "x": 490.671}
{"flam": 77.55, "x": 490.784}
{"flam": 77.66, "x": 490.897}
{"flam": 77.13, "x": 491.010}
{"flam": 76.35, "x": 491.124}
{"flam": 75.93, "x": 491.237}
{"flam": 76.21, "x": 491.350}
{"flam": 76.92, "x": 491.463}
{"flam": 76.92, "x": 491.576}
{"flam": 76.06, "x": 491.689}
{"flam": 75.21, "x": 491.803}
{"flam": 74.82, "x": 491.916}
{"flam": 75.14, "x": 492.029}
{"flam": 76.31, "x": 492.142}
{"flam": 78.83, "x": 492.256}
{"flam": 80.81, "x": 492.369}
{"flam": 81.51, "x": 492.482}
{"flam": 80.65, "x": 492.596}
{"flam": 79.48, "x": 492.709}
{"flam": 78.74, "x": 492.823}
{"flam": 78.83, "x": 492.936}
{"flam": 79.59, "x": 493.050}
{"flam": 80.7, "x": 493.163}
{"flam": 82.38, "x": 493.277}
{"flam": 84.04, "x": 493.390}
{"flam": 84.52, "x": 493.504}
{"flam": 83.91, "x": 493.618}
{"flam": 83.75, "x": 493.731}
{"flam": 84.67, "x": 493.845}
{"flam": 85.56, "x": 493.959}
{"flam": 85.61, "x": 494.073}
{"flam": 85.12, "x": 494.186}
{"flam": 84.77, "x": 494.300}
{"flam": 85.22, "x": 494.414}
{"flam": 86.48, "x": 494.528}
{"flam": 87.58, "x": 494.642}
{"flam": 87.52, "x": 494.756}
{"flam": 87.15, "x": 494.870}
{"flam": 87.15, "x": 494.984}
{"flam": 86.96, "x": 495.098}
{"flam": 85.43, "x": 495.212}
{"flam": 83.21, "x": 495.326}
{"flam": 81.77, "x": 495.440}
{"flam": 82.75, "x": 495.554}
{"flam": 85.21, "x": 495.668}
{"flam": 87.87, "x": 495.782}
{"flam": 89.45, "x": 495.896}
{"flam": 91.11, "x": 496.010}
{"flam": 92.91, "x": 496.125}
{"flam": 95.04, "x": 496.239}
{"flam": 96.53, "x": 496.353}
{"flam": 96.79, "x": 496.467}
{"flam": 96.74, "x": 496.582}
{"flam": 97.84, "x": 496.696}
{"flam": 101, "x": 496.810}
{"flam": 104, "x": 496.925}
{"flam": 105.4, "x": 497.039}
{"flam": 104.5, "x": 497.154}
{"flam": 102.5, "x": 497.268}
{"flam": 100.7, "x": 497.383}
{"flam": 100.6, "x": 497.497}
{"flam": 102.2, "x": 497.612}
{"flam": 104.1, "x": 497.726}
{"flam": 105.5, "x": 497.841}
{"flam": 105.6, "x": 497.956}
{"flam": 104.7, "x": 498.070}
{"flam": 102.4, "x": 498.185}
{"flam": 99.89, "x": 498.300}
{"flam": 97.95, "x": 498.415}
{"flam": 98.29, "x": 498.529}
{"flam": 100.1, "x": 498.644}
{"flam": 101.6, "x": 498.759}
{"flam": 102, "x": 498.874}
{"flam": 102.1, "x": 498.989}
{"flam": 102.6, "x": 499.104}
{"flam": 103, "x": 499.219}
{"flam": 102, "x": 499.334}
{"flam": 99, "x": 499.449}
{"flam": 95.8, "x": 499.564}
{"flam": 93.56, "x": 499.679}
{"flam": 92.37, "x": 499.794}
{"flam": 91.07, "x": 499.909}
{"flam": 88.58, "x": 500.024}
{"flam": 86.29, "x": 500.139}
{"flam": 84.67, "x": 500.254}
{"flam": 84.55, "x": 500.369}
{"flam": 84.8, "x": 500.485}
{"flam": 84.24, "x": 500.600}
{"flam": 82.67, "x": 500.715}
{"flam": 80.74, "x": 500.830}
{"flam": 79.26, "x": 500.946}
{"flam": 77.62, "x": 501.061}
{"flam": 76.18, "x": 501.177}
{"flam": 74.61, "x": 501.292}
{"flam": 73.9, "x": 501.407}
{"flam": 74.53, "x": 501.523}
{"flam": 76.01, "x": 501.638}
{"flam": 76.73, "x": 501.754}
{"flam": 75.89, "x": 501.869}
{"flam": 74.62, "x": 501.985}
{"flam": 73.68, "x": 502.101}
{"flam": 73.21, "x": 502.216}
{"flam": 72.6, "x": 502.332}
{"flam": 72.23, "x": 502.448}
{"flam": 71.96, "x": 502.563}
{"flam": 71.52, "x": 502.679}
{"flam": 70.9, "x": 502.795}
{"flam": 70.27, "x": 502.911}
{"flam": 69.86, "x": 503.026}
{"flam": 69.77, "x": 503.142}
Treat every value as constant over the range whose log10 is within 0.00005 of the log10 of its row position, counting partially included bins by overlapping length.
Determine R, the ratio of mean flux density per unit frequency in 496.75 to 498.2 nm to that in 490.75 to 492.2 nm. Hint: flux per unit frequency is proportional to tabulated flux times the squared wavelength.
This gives 1.39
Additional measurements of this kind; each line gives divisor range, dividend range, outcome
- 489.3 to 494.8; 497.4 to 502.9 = 1.15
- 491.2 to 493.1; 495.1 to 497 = 1.20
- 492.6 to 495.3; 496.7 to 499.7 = 1.23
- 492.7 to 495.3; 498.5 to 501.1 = 1.12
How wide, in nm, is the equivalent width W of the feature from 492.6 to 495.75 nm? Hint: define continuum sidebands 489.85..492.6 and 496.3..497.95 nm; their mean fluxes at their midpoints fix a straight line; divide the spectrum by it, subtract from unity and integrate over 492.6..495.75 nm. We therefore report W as 0.18 nm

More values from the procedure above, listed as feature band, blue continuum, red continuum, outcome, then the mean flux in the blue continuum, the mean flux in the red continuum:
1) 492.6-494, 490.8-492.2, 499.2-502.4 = -0.082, 76.2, 83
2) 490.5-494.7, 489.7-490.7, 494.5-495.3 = 0.047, 75.2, 86.7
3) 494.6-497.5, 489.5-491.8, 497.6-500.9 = -0.146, 75.8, 95.8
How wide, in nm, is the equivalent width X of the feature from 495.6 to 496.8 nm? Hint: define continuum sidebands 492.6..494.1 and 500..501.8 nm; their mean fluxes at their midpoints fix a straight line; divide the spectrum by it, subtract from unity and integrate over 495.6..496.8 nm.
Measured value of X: -0.172 nm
